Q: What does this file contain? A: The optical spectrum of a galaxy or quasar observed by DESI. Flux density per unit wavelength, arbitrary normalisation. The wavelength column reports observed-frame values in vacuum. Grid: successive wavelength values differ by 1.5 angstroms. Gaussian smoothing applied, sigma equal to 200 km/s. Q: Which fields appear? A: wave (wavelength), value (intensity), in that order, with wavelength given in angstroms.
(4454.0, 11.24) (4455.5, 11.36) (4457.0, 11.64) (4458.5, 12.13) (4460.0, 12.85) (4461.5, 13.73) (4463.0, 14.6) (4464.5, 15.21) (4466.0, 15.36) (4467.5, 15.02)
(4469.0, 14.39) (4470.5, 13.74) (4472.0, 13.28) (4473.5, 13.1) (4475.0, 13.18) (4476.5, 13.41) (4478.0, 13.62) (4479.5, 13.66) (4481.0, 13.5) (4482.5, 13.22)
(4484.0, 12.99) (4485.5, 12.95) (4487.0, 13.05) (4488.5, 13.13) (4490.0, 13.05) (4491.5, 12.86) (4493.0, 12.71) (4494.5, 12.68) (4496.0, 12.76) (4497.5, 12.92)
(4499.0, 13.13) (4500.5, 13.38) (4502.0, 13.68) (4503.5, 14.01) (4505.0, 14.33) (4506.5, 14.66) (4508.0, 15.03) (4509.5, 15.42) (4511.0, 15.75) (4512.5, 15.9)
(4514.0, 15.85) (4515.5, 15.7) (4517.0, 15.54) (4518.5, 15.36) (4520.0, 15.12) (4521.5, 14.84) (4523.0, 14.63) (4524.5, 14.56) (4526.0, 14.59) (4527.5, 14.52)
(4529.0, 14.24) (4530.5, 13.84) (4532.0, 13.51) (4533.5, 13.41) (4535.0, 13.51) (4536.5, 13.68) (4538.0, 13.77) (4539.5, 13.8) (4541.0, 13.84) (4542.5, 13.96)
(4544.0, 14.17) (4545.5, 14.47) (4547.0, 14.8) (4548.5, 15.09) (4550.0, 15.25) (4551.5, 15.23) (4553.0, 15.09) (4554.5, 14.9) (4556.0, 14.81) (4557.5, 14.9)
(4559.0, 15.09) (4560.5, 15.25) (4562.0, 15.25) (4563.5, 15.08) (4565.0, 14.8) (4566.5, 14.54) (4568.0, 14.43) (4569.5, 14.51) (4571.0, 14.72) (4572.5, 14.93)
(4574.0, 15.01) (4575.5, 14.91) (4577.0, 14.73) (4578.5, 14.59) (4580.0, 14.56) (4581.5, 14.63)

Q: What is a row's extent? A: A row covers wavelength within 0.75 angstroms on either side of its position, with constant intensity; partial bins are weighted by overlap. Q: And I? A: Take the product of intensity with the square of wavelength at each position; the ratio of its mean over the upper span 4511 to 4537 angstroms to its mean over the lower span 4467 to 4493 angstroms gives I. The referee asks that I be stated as 1.12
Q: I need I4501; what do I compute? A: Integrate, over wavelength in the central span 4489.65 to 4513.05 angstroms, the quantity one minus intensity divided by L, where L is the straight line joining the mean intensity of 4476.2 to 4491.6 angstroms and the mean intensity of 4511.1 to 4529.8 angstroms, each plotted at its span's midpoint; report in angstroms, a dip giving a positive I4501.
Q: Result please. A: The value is 0.4 angstroms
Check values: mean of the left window 13.2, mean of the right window 15.1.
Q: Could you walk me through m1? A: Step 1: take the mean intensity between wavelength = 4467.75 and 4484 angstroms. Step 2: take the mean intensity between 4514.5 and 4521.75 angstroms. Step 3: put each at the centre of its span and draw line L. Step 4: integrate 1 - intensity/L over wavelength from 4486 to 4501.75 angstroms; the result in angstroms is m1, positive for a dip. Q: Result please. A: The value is 1.5 angstroms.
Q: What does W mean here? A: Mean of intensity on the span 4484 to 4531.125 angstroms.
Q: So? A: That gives 14.2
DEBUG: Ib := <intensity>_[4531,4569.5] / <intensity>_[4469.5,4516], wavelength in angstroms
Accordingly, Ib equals 1.05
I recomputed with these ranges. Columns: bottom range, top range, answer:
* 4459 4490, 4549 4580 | 1.13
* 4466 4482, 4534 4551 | 1.07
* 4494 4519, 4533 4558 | 1.01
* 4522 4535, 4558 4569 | 1.07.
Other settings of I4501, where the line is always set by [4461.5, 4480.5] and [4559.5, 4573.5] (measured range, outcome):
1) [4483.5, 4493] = 0.80 angstroms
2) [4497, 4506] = 0.42 angstroms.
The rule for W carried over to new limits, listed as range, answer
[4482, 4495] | 13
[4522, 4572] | 14.5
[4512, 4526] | 15.2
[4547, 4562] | 15.1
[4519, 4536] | 14.3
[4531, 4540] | 13.6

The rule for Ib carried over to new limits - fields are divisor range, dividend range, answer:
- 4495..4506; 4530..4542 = 1.02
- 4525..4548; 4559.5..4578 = 1.06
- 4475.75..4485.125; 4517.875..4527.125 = 1.11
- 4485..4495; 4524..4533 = 1.10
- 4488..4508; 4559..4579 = 1.11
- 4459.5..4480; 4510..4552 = 1.05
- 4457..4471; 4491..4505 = 0.94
